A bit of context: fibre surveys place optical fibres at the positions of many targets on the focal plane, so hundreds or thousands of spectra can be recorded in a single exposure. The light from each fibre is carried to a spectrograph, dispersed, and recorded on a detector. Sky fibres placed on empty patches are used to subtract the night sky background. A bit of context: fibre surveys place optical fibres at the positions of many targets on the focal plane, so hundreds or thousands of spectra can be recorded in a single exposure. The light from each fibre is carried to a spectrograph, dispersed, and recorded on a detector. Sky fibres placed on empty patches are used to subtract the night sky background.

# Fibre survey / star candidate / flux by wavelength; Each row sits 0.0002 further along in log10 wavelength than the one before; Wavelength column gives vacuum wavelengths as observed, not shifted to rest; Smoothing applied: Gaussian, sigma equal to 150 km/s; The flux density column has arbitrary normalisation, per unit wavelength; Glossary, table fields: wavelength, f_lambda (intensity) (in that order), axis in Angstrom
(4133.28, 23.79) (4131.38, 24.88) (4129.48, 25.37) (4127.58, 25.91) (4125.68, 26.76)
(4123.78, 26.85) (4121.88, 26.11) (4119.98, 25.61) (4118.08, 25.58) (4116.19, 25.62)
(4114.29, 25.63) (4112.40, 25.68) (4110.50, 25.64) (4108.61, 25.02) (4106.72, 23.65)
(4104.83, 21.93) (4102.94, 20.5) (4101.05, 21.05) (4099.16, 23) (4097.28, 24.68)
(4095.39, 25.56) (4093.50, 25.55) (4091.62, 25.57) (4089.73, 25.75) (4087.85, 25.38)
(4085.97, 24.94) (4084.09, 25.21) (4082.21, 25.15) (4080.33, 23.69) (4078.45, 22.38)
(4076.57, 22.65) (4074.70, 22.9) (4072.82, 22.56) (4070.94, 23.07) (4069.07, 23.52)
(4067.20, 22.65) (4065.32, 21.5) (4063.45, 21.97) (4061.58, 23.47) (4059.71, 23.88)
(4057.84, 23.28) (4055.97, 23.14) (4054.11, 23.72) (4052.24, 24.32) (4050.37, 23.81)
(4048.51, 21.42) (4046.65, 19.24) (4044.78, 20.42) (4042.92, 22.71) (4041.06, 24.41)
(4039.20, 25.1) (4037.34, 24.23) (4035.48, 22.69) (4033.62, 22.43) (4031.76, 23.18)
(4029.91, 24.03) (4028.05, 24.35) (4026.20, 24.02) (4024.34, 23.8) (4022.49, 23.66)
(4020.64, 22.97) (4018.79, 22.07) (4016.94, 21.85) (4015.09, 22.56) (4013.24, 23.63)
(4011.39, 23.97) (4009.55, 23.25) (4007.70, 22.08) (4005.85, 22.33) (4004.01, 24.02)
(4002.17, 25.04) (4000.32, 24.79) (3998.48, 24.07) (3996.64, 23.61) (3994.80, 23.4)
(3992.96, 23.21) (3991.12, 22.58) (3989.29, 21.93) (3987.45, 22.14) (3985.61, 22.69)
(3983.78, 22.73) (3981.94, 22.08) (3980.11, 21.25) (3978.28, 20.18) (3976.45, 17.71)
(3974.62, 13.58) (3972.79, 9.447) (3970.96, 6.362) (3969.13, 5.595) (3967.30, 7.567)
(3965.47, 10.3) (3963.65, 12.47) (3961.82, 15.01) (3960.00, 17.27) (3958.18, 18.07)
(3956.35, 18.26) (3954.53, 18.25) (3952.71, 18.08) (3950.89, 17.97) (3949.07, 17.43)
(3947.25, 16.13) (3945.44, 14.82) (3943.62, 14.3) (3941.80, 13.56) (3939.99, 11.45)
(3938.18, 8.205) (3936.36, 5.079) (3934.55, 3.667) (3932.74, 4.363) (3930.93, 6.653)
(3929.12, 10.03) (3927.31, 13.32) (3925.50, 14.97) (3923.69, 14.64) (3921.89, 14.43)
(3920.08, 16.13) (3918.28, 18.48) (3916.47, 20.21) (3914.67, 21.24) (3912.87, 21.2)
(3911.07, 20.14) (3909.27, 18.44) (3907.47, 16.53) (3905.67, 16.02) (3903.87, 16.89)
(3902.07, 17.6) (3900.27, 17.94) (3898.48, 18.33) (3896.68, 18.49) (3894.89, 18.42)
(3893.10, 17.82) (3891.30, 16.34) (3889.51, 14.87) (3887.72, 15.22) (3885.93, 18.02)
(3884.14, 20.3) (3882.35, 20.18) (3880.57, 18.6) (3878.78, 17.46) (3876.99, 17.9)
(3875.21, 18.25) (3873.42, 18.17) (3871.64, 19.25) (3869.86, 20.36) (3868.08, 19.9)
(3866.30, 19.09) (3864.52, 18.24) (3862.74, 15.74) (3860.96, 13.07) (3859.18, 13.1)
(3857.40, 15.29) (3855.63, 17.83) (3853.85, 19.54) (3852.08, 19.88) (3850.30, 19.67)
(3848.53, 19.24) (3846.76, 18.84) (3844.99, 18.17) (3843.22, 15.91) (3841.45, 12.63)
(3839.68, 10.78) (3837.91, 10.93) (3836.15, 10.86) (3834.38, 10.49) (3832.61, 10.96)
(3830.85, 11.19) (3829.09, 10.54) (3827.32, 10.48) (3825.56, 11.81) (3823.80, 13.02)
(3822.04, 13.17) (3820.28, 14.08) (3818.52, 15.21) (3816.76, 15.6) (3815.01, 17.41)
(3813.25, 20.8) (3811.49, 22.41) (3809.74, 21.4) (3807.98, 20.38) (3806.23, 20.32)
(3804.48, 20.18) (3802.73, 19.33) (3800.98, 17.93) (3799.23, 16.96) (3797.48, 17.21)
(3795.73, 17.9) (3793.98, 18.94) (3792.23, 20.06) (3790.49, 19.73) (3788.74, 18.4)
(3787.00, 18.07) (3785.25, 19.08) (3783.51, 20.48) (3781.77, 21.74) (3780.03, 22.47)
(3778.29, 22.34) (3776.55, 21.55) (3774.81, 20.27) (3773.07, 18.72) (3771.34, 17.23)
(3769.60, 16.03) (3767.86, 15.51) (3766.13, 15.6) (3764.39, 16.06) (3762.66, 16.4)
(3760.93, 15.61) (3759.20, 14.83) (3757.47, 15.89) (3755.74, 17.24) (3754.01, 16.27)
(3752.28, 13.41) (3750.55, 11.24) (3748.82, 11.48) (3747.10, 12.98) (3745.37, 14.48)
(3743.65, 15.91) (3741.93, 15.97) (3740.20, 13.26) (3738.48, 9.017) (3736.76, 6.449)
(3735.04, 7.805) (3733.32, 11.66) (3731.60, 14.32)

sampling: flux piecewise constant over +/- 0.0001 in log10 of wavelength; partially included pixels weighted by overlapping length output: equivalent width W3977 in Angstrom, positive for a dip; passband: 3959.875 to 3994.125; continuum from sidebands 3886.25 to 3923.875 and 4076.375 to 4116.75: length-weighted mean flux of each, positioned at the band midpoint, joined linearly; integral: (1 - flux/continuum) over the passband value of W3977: 6.21 Angstrom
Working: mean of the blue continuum 17.7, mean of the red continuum 24.3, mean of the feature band 16.6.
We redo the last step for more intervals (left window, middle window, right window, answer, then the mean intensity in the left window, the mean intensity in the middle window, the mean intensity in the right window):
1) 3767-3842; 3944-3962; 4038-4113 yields 2.96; 16.9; 17.1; 23.5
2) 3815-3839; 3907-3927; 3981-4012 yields 0.34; 12.4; 17.8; 23.2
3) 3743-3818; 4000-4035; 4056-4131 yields -1.03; 17.8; 23.3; 24.2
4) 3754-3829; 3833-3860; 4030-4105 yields 4.84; 17.7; 15.5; 23.3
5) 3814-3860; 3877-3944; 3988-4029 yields 9.73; 14.5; 15.4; 23.3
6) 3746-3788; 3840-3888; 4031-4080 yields 3.34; 17.1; 17.7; 22.9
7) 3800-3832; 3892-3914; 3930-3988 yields -4.67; 16.4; 18.2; 14.1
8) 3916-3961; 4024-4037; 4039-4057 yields -1.35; 13.8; 23.5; 22.7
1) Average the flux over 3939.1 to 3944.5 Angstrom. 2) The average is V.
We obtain 13.1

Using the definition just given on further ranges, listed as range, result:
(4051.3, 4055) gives 24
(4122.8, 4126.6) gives 26.8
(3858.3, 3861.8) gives 13.1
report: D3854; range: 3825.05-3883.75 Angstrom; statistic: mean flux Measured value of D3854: 16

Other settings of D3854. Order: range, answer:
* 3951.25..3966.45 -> 16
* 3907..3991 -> 15.2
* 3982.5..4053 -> 23.1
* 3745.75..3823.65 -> 17.6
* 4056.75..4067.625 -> 22.8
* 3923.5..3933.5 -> 10.5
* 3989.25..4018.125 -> 23.3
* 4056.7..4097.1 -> 23.8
